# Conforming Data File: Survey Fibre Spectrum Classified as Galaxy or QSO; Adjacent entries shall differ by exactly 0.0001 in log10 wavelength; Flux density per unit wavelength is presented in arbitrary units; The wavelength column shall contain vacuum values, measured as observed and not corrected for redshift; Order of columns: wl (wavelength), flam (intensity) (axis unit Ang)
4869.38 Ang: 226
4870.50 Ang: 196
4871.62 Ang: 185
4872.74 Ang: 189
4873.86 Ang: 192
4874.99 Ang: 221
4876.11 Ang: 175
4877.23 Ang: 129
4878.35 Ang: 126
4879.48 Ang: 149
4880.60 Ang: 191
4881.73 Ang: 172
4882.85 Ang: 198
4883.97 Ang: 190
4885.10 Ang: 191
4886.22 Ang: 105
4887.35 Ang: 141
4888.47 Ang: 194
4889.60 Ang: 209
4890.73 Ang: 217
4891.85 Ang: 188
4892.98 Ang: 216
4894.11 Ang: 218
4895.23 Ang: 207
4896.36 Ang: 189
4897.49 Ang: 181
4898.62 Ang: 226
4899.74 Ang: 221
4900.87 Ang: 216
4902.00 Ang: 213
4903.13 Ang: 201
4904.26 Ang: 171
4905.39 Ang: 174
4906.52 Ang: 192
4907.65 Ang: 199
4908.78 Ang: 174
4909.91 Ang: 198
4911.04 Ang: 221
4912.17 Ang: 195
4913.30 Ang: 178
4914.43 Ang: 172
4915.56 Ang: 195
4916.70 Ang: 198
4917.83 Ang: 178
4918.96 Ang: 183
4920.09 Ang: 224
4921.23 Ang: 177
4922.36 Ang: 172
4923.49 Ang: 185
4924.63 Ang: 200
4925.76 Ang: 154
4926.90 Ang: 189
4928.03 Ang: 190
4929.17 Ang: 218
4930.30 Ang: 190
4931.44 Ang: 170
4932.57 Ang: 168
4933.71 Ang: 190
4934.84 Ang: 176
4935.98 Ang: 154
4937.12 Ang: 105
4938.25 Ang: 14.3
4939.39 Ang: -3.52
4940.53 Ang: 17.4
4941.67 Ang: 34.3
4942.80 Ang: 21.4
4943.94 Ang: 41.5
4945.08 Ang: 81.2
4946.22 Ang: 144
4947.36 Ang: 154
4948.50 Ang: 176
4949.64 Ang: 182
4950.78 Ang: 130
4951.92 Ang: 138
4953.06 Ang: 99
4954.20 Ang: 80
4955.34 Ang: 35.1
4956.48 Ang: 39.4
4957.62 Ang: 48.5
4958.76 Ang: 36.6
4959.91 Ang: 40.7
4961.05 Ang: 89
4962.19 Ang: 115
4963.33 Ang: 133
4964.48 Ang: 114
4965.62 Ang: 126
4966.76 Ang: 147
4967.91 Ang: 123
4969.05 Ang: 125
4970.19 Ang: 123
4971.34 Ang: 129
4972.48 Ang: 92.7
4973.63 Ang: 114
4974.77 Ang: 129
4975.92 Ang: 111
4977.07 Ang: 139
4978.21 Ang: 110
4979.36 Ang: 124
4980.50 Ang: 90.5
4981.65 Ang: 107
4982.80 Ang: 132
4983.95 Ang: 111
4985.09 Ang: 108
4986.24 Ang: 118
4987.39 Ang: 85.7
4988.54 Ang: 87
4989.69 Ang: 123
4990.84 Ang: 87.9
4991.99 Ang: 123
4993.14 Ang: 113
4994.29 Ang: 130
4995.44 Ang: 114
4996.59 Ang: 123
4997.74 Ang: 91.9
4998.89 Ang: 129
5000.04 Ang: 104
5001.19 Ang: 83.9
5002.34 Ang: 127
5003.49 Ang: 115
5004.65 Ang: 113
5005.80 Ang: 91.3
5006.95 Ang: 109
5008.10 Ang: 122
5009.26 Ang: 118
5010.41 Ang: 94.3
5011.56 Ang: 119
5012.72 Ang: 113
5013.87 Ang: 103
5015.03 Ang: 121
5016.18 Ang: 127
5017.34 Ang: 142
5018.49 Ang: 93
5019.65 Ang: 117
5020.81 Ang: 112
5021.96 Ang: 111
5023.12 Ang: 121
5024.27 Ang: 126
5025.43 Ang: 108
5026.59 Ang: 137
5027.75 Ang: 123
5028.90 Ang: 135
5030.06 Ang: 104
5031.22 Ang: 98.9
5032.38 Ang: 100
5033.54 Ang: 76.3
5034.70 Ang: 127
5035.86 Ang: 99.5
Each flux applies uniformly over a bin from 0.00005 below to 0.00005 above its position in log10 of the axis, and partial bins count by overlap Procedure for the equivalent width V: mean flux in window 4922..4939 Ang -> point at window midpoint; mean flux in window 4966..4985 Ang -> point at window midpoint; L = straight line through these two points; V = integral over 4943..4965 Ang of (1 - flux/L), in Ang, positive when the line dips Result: 6.7 Ang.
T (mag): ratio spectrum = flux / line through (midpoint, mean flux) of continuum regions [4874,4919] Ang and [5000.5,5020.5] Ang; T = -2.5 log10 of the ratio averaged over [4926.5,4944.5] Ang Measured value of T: 0.37 mag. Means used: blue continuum 188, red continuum 112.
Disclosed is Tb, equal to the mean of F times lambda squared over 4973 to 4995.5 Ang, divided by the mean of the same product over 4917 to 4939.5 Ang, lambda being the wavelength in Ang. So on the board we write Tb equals 0.7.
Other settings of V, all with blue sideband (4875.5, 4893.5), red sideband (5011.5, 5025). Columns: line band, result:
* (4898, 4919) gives -4.0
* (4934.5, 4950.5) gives 6.1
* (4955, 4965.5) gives 4.9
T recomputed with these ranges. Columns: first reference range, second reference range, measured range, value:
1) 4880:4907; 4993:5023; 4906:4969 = 0.21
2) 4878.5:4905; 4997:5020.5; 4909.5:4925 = -0.11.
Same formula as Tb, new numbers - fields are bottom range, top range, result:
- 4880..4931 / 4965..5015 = 0.61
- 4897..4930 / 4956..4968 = 0.48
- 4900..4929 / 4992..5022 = 0.62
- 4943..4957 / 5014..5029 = 1.16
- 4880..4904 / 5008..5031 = 0.63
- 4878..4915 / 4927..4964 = 0.58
